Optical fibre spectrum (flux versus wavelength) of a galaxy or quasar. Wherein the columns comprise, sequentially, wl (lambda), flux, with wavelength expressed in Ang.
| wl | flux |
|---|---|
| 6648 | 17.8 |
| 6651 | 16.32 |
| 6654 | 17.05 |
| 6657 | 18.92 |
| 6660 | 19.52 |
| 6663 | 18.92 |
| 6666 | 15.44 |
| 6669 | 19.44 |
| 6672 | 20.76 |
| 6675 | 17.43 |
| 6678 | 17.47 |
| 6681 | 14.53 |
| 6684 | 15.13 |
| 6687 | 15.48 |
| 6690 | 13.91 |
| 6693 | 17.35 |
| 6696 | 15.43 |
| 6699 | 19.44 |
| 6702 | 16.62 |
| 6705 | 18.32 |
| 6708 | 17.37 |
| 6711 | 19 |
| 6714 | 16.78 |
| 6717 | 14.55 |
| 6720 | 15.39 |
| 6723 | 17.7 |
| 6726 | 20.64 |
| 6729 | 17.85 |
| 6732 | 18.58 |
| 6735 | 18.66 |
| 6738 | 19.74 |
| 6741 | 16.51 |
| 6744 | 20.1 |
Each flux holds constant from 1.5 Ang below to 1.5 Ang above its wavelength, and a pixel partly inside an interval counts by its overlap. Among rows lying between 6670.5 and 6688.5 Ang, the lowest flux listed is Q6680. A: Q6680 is 14.53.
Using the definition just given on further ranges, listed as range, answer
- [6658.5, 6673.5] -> 15.44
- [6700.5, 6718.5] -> 14.55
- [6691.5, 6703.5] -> 15.43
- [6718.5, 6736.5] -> 15.39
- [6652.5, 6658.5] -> 17.05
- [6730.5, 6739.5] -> 18.58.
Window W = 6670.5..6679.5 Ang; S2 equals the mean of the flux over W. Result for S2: 18.6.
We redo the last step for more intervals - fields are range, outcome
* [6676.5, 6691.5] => 15.3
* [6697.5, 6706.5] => 18.1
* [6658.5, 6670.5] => 18.3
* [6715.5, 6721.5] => 15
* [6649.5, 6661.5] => 18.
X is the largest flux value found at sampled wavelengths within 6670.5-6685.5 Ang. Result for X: 20.76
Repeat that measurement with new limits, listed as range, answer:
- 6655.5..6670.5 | 19.52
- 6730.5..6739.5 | 19.74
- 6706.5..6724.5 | 19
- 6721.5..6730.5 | 20.64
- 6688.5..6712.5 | 19.44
